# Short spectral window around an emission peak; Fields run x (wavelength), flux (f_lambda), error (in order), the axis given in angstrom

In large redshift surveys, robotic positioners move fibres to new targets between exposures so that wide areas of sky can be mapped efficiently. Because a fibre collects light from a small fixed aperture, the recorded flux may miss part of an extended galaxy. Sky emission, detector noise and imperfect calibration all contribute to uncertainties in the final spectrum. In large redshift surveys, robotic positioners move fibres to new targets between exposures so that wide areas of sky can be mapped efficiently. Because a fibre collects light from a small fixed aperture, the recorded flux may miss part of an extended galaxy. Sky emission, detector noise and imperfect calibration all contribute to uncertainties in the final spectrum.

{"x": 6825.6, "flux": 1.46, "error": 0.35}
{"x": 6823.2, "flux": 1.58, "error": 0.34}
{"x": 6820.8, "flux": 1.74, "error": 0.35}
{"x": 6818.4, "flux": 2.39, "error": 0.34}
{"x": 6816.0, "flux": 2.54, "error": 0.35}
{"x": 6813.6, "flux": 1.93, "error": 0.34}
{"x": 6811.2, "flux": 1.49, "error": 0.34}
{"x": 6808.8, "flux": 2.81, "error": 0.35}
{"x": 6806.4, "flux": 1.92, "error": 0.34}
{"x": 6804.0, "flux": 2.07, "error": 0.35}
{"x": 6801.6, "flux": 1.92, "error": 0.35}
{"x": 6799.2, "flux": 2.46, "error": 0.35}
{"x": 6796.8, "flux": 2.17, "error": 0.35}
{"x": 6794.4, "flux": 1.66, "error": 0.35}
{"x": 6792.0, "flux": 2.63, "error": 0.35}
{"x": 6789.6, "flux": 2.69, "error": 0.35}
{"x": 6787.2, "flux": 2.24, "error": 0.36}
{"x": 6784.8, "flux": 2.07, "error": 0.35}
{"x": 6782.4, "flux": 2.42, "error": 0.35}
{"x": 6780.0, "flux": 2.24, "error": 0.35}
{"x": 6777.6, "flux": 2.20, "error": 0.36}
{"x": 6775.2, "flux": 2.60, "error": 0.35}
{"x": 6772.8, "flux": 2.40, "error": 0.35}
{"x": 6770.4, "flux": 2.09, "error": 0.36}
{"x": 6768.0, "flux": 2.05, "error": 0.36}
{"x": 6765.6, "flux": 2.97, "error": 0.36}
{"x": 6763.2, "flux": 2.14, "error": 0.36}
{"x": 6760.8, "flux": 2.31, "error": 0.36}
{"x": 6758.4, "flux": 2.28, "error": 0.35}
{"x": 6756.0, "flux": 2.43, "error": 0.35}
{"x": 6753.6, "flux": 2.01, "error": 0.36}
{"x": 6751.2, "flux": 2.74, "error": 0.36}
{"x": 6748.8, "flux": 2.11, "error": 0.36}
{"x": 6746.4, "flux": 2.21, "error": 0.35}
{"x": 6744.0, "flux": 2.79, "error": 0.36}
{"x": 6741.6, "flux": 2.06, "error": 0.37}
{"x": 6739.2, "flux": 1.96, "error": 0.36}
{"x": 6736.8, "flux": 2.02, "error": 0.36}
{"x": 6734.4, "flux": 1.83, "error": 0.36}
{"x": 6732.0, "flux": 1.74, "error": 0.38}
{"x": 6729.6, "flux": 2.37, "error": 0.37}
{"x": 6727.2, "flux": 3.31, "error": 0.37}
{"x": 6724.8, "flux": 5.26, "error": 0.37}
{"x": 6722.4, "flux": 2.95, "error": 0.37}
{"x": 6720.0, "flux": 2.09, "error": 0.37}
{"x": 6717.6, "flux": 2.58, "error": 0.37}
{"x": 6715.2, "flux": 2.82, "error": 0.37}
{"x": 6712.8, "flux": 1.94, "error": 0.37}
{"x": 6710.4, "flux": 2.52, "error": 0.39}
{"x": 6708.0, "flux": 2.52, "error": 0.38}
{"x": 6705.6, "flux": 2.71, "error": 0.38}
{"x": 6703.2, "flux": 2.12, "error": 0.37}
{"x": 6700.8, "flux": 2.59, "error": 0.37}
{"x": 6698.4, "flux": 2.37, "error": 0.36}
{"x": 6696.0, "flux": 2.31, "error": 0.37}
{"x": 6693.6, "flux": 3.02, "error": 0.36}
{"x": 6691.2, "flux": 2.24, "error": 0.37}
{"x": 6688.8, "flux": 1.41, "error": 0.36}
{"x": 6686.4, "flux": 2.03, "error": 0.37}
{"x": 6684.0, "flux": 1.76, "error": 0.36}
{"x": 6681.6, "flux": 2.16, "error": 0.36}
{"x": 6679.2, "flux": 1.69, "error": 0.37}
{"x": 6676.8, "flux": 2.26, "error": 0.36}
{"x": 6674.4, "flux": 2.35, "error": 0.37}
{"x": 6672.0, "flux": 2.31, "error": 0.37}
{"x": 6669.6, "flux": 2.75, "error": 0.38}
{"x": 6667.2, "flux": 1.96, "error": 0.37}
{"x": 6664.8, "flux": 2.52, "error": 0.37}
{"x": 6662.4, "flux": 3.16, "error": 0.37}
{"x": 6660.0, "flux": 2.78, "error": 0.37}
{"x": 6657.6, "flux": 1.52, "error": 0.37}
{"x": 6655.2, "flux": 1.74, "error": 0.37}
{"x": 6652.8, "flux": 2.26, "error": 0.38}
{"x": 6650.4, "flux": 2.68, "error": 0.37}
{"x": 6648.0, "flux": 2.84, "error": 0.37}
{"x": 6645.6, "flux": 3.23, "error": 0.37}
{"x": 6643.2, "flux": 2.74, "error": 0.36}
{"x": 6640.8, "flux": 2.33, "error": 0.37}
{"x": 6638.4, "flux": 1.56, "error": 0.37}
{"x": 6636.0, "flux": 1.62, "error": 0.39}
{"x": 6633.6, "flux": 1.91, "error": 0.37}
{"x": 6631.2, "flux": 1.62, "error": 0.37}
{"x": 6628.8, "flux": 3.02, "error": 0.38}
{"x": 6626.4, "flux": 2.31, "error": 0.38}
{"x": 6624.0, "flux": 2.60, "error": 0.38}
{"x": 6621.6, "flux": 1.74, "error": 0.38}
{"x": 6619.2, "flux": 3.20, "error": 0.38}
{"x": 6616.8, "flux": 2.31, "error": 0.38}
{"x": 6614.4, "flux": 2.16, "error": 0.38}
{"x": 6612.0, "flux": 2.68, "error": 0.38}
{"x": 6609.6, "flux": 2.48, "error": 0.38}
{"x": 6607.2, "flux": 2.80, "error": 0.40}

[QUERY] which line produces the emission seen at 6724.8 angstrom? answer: [O III] 5007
